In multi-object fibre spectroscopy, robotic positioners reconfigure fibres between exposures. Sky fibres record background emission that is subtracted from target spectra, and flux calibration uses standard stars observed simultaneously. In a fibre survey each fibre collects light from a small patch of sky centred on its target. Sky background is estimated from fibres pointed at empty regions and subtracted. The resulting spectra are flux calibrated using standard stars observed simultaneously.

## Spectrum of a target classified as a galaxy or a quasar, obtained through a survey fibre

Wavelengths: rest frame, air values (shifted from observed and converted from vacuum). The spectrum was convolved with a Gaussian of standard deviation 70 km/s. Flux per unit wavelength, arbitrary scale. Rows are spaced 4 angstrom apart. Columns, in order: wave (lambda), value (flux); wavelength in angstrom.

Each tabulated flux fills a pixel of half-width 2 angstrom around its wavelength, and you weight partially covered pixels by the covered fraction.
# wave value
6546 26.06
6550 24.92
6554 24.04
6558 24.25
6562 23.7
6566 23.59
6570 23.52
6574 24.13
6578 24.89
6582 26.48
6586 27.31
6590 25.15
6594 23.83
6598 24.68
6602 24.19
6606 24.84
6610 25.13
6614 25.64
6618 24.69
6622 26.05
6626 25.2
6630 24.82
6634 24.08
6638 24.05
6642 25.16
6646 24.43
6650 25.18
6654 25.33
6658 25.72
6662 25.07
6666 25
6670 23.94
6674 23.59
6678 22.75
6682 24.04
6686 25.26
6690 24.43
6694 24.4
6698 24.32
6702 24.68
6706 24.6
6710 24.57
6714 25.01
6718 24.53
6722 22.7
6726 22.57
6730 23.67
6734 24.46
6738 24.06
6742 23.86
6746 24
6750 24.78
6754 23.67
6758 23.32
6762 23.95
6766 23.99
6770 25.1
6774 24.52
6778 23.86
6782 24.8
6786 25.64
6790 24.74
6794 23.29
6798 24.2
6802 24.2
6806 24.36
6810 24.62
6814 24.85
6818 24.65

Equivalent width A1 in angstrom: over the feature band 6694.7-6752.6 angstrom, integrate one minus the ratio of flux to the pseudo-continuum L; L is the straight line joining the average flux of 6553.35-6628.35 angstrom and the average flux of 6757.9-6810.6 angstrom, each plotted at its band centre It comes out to 0.9 angstrom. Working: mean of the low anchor 24.8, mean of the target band 24.1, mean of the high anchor 24.4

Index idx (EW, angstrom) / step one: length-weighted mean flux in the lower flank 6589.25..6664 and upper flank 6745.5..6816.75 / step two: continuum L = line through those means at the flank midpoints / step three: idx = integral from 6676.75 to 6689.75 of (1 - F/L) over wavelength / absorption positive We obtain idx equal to 0.3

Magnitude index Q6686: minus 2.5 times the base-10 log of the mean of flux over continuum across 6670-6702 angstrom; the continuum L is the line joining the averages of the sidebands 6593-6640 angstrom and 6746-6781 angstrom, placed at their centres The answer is 0.02 mag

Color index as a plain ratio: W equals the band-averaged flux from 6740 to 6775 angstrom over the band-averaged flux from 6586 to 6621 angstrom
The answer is 0.97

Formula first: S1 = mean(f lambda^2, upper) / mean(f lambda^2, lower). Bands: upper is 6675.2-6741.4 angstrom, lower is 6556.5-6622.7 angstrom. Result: 1.01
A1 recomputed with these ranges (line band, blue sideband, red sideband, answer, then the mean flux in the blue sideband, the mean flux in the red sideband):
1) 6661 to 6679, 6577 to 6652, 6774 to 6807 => 0.5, 25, 24.4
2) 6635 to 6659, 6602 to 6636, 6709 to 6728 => -0.2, 25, 23.8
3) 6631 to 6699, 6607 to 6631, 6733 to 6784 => 1.0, 25.3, 24.2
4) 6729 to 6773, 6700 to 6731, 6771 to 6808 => 0.2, 24.1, 24.4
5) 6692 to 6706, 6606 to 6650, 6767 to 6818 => 0.1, 24.9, 24.5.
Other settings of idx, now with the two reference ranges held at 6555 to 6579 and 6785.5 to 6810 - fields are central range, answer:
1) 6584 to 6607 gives -0.94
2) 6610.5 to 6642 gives -1.16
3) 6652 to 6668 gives -0.76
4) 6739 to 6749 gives 0.10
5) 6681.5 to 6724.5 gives -0.37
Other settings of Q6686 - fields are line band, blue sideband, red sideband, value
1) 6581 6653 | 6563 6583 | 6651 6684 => -0.03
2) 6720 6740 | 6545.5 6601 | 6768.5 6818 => 0.05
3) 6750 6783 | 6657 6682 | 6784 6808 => 0.01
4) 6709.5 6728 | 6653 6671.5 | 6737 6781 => 0.03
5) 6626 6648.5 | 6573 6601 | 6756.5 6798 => 0.02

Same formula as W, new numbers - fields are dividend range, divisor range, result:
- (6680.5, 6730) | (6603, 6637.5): 0.97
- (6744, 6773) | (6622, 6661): 0.97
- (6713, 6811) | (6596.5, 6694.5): 0.98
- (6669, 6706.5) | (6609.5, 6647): 0.97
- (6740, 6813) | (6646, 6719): 0.99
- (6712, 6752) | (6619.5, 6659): 0.96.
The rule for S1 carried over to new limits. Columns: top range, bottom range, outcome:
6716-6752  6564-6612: 1.00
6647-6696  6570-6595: 1.00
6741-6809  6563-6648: 1.03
